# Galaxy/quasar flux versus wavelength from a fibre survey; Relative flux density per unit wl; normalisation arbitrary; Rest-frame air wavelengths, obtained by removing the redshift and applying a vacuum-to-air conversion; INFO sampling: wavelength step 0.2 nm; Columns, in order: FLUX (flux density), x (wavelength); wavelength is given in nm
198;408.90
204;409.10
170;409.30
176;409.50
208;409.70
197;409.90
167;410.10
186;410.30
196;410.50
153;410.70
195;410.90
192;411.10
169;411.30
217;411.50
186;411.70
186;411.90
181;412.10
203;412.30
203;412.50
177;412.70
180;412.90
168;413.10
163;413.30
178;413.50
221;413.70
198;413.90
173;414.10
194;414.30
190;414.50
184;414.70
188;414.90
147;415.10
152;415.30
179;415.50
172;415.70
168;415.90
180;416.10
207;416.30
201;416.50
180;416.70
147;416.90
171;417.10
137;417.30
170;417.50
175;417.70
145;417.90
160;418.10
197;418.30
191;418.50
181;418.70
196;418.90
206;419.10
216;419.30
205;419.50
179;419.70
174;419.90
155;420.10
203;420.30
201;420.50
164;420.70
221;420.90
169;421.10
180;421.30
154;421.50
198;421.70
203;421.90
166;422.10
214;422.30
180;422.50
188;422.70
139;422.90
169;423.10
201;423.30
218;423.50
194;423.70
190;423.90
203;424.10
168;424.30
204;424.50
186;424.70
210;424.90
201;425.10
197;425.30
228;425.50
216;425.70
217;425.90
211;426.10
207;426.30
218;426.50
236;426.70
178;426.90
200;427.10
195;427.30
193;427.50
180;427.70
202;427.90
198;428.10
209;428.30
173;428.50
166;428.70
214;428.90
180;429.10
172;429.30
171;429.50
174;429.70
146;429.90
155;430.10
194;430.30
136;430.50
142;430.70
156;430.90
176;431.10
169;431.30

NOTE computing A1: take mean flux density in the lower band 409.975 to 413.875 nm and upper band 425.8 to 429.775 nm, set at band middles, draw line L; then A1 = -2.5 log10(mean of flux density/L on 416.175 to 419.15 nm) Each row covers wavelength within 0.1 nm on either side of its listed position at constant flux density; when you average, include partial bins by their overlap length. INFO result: 0.07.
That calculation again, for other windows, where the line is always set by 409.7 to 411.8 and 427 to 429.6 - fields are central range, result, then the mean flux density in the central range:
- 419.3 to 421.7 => 0.02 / 184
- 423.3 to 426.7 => -0.09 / 205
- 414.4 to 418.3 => 0.09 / 172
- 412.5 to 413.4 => 0.07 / 175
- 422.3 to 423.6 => 0.02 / 185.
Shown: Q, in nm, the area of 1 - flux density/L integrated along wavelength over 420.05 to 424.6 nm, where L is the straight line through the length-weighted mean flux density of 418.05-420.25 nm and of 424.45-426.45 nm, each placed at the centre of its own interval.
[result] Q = 0.27 nm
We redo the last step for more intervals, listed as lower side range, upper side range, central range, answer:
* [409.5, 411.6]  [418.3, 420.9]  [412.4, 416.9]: 0.18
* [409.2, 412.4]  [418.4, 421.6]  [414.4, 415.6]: 0.09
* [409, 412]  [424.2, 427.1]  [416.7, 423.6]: 0.59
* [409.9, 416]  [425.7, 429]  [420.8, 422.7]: 0.06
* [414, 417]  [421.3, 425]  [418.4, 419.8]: -0.11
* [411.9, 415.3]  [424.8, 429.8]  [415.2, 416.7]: 0.05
